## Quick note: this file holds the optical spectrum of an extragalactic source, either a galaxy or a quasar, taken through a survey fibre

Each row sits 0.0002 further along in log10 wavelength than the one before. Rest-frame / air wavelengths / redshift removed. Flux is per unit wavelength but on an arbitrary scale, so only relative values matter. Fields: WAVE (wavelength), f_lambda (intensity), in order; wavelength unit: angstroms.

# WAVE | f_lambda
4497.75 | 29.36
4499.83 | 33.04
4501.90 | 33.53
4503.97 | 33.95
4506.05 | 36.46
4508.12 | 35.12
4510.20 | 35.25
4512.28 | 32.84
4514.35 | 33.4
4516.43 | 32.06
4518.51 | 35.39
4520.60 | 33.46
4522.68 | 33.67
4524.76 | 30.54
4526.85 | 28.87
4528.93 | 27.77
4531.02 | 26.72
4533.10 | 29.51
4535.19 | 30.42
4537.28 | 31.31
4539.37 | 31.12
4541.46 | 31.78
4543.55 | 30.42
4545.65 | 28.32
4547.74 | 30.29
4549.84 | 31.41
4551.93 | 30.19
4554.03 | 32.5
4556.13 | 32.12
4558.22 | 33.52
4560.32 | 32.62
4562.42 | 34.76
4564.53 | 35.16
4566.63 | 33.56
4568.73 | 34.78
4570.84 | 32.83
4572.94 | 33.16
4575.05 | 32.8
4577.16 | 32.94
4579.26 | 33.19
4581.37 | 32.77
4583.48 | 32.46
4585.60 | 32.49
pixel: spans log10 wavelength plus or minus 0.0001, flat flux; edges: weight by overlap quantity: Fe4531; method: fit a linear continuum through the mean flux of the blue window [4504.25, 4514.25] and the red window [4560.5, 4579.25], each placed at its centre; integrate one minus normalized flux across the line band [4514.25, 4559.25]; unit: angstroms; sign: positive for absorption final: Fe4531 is 4.2 angstroms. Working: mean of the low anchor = 34.7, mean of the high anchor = 33.7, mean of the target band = 31.1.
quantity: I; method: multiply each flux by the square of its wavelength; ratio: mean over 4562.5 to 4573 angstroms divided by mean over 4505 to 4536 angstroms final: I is 1.08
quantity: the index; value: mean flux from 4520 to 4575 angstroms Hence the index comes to 31.6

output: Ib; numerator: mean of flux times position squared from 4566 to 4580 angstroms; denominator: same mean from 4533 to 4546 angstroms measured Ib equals 1.1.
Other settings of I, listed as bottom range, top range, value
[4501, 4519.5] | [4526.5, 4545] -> 0.88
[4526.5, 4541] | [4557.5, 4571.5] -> 1.16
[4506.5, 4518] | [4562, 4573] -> 1.03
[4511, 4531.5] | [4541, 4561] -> 1.00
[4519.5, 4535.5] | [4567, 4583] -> 1.13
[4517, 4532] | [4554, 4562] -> 1.08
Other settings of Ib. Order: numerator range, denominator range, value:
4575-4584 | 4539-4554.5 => 1.09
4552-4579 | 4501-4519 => 1.00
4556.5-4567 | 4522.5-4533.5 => 1.18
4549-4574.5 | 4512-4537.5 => 1.08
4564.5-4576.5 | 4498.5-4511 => 1.00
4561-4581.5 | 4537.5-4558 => 1.09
